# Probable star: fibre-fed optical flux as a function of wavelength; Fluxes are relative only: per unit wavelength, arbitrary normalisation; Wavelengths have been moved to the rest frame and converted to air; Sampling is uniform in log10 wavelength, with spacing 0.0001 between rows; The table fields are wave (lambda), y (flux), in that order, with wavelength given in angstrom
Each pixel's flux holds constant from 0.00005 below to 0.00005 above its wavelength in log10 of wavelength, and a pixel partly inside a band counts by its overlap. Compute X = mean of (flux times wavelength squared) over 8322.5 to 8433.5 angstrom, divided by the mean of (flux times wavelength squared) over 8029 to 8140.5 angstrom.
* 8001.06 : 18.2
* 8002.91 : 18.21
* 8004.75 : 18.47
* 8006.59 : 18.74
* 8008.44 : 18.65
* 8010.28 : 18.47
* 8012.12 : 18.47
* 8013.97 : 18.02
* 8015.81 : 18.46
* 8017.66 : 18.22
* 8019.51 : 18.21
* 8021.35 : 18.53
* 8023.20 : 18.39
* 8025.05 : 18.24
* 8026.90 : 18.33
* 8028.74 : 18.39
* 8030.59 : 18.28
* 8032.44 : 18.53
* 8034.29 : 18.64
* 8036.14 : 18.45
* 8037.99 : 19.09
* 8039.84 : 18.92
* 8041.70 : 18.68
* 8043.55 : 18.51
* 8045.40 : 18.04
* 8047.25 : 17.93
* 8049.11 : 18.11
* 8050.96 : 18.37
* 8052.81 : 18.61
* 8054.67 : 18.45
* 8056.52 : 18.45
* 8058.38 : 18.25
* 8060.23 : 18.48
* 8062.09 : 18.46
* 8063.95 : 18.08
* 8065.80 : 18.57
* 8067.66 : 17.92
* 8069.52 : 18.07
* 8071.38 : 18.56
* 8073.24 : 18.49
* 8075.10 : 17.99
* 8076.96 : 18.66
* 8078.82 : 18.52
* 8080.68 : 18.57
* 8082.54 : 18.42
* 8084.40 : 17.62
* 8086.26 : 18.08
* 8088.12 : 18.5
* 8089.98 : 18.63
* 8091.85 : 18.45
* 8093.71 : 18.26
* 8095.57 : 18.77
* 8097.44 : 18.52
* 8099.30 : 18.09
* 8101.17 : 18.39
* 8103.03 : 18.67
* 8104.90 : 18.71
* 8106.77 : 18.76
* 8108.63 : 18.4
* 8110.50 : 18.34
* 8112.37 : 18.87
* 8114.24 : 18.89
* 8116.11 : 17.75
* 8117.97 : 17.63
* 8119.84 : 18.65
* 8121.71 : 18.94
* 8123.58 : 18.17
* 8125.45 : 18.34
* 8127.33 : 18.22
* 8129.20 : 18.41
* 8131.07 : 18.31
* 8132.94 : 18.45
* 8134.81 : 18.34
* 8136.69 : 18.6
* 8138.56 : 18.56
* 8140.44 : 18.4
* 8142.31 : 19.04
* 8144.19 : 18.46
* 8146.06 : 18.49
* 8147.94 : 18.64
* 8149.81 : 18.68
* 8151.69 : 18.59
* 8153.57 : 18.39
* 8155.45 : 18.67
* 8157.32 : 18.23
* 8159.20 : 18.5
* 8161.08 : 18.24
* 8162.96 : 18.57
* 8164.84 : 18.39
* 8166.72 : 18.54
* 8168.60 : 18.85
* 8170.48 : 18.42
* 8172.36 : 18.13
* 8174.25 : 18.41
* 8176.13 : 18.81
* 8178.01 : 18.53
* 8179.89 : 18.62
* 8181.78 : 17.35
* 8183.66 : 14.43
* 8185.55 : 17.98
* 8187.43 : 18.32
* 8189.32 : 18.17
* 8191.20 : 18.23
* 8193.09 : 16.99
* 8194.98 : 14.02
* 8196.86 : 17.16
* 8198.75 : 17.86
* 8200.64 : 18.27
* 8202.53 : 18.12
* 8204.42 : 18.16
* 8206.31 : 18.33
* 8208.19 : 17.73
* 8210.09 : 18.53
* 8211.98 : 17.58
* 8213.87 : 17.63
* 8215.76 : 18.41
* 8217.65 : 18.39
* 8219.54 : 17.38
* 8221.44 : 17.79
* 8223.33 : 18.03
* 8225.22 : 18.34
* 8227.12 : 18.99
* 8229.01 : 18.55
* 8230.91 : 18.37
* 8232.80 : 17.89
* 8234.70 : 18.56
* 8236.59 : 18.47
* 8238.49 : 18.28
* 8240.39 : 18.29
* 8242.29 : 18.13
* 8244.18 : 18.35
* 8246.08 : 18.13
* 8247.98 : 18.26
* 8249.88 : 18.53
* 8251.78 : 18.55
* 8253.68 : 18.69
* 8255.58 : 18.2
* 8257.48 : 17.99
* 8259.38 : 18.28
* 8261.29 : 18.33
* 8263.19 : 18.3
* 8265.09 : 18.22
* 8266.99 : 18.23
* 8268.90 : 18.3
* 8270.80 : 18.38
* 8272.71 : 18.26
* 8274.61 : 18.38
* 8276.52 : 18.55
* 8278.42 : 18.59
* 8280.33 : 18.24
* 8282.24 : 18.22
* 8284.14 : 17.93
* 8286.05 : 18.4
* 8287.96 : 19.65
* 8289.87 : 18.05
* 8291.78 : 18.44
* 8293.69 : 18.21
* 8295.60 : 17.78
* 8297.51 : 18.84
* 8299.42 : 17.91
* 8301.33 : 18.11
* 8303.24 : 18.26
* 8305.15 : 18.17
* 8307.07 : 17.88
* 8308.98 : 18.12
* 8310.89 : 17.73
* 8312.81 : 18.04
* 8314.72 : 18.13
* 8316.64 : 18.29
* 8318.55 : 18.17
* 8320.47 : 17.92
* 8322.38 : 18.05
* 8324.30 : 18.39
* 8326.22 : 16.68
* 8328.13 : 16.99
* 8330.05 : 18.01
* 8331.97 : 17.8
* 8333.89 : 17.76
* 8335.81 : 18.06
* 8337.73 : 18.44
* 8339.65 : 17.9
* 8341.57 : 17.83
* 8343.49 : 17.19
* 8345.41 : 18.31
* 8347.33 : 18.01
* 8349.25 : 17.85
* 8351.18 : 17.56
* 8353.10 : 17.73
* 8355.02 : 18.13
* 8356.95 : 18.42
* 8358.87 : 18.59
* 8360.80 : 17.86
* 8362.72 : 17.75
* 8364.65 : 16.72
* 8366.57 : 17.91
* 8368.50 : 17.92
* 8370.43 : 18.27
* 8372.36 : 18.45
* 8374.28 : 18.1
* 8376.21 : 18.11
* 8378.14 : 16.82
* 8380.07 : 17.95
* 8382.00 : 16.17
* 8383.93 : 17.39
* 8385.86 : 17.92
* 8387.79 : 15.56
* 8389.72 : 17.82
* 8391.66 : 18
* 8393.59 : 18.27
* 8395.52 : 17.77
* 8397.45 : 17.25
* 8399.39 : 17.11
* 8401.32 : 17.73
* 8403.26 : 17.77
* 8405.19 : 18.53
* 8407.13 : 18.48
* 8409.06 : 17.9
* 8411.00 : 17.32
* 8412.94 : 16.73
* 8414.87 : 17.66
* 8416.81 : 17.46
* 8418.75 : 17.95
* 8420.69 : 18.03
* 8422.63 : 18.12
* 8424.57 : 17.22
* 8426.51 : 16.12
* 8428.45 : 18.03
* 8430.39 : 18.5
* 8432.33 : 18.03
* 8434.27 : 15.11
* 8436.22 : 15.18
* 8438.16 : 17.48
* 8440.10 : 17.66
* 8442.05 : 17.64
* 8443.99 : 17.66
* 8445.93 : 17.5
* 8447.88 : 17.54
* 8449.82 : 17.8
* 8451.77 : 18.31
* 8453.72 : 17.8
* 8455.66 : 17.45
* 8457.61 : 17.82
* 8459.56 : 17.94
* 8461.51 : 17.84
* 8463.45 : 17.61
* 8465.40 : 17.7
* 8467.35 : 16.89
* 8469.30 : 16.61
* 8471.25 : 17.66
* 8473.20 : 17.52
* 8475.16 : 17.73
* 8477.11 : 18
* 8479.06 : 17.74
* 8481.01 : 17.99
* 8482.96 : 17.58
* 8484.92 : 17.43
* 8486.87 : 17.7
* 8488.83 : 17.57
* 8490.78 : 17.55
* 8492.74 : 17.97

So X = 1.03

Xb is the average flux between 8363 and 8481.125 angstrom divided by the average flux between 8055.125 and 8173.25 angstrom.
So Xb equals 0.95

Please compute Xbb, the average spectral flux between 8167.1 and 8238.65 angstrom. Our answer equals 18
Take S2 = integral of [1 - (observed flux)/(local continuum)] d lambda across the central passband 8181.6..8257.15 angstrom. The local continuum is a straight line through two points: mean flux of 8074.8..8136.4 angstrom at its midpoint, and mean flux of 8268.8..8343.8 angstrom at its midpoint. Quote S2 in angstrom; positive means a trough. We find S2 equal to 1.2 angstrom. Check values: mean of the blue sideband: 18.4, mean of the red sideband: 18.1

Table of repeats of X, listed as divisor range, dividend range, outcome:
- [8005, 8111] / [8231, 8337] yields 1.04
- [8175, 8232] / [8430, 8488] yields 1.04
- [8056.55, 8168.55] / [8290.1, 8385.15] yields 1.03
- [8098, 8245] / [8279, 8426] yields 1.03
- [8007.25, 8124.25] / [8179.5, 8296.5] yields 1.02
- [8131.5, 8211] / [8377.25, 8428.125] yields 1.02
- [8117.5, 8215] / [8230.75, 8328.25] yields 1.03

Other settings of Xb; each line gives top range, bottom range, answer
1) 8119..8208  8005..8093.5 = 0.99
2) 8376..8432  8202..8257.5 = 0.96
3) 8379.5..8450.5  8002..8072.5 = 0.95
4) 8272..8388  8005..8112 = 0.98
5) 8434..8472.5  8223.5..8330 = 0.95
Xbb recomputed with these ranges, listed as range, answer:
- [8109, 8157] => 18.5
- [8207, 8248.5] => 18.2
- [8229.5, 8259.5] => 18.3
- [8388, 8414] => 17.7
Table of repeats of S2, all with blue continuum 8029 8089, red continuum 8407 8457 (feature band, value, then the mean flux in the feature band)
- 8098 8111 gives -0.2 angstrom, 18.5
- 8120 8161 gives -0.7 angstrom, 18.5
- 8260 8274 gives -0.3 angstrom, 18.3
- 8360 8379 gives -0.2 angstrom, 17.8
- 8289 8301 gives -0.3 angstrom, 18.2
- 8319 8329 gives 0.1 angstrom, 17.6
